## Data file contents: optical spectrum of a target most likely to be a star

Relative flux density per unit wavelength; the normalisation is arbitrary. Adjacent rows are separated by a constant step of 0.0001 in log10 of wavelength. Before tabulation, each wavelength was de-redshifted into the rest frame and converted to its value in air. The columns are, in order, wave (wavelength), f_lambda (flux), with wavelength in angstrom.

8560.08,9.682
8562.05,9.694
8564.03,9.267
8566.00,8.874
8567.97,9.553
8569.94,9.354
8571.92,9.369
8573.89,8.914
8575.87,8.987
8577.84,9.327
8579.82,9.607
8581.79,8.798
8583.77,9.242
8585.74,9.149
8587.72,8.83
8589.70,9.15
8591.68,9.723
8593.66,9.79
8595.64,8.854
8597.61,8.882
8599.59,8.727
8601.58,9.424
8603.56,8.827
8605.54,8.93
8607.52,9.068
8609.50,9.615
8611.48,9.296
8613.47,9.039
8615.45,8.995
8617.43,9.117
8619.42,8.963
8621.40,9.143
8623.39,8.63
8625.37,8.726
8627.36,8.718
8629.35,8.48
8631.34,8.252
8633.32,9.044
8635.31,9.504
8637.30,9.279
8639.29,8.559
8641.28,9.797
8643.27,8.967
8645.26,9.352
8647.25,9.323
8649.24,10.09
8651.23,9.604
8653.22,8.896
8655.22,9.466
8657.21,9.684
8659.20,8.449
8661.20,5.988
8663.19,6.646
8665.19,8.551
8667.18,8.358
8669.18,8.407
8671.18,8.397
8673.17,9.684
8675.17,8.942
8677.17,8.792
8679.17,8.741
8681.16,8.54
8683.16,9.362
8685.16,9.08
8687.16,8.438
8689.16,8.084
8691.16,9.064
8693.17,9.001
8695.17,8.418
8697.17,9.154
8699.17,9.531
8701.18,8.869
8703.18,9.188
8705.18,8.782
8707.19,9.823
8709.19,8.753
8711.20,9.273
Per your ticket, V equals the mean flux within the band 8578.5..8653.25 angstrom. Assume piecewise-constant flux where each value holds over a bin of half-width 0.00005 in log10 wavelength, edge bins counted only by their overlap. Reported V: 9.12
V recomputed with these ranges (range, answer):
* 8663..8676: 8.53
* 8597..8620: 9.08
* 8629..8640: 8.88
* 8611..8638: 8.93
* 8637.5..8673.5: 8.78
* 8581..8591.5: 9.09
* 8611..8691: 8.83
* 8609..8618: 9.2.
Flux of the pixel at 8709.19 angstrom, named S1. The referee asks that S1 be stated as 8.753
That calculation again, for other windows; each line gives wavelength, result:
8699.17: 9.531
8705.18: 8.782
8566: 8.874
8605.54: 8.93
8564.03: 9.267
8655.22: 9.466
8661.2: 5.988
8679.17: 8.741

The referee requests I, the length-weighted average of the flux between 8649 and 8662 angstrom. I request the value 8.85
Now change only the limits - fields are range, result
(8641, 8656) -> 9.42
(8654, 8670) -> 8.2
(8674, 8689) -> 8.81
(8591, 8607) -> 9.13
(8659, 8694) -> 8.47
